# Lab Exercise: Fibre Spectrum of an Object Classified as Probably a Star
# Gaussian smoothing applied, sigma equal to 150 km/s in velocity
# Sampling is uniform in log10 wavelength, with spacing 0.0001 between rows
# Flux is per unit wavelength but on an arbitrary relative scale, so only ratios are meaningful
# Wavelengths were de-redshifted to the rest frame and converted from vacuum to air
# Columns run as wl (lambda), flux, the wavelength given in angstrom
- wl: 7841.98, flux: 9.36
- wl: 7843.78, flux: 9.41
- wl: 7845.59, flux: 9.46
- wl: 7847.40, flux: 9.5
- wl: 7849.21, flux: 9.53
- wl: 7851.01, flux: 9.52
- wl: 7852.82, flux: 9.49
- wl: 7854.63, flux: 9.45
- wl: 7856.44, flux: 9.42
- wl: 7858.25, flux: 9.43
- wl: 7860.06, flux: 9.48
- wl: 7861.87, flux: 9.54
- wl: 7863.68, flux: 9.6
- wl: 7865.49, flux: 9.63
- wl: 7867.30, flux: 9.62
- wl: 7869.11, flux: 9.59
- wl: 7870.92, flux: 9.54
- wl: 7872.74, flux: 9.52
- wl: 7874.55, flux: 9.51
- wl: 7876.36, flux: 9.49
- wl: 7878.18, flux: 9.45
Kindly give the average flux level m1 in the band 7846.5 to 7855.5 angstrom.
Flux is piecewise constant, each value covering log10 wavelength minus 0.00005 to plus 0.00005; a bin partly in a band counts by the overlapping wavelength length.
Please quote 9.5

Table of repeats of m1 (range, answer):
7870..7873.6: 9.52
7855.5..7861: 9.44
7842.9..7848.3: 9.44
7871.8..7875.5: 9.51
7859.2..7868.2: 9.58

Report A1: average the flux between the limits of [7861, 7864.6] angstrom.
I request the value 9.57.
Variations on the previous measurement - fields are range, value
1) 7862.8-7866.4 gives 9.62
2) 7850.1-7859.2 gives 9.46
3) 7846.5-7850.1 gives 9.51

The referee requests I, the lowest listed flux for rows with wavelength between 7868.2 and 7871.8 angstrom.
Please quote 9.54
